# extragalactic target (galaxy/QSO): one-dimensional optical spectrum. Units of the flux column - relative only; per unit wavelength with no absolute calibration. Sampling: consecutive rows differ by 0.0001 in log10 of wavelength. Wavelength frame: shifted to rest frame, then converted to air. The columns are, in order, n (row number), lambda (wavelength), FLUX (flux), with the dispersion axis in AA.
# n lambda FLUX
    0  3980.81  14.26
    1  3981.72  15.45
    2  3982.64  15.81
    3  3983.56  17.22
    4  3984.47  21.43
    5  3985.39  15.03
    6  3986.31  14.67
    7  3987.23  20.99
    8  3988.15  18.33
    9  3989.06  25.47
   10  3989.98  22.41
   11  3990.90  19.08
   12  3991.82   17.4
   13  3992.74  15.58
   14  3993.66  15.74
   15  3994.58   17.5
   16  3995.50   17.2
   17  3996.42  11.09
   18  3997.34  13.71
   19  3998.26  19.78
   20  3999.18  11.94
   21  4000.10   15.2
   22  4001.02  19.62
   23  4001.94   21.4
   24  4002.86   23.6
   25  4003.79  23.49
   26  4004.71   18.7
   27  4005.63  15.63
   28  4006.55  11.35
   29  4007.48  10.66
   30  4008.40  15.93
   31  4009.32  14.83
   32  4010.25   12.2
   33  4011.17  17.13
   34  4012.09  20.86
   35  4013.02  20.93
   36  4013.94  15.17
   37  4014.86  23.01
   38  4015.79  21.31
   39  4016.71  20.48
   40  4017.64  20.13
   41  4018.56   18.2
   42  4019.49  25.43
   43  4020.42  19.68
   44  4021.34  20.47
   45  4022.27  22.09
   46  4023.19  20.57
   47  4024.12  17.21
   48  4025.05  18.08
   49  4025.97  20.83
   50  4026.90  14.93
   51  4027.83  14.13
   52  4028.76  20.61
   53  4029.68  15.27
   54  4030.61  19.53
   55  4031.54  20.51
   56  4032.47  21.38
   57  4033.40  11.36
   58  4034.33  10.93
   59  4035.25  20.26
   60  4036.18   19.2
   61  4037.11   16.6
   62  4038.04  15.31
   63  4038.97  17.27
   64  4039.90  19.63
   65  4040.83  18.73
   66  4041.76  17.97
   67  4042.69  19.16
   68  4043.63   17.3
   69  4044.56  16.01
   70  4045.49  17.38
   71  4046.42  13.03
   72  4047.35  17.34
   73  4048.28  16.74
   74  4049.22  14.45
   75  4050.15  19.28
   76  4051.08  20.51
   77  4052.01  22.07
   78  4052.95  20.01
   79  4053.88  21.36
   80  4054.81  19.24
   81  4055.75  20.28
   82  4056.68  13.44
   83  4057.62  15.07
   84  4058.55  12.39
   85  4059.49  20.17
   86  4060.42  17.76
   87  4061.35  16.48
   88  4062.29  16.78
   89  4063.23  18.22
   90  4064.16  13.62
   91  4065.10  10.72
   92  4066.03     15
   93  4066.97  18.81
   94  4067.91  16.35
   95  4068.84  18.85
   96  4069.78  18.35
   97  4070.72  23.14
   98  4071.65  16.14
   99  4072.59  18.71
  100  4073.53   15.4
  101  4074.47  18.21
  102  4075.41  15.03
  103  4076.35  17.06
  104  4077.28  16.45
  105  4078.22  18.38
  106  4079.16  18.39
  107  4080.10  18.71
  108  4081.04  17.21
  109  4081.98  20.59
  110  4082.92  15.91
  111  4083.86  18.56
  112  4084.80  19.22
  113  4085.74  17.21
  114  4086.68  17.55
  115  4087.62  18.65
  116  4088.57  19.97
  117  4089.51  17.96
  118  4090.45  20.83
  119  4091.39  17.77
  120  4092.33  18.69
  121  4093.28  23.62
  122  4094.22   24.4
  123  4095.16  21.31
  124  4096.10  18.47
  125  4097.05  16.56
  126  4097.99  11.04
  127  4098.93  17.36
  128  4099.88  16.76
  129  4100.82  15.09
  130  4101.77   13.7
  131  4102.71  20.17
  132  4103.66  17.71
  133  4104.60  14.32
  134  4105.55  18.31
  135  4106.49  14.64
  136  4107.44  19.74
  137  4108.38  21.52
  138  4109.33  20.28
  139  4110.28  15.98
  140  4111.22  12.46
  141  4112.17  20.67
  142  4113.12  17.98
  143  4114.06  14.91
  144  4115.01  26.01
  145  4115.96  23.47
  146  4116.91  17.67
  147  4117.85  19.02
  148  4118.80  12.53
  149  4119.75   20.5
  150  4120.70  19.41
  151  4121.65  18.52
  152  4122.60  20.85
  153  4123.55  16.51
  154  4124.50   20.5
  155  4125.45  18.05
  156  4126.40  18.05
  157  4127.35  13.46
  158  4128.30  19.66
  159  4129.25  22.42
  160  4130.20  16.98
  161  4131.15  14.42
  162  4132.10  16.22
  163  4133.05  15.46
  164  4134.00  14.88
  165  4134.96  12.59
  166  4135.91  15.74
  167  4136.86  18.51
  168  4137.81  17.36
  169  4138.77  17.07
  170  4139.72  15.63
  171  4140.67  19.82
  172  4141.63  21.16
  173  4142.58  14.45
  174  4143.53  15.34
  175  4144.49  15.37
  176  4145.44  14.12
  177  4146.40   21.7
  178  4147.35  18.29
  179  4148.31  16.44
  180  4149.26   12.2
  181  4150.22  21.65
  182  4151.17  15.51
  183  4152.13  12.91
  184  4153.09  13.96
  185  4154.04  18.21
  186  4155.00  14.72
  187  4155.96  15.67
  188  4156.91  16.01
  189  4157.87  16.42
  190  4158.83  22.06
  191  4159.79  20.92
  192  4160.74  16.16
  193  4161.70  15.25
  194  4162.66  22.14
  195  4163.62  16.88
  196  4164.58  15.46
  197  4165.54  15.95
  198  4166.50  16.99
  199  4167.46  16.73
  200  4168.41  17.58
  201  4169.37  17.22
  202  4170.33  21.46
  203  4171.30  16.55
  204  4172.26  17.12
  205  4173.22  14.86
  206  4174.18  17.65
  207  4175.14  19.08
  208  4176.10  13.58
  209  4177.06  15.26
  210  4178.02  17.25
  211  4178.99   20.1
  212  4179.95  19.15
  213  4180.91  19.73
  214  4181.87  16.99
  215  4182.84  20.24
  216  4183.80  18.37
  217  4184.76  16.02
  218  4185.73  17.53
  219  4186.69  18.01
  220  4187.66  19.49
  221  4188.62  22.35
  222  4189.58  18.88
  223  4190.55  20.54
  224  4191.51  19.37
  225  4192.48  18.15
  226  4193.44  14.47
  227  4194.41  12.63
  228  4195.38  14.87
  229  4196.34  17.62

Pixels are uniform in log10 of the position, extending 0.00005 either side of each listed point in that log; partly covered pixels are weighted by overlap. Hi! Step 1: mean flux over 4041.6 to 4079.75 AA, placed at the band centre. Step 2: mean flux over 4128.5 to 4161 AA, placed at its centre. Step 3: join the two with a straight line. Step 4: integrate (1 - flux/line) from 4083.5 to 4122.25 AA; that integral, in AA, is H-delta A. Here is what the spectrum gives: -2.81 AA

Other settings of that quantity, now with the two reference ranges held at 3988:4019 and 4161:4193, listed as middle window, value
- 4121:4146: 1.14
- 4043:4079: 1.15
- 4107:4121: -0.72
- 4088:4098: -0.93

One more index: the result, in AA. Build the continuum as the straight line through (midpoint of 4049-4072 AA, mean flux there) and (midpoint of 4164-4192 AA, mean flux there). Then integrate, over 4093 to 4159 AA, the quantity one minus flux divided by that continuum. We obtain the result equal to 1.2 AA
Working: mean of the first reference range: 17.6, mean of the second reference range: 17.9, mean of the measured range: 17.5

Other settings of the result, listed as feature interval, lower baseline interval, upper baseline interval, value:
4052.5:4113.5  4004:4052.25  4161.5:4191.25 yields 0.6 AA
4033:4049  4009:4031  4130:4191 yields 1.7 AA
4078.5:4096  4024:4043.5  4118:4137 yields -1.8 AA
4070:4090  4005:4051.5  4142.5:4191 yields -0.5 AA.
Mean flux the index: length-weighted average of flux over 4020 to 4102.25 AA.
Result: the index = 17.8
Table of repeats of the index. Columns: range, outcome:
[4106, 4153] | 17.5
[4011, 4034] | 19.1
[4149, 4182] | 17.2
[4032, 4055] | 17.7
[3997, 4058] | 18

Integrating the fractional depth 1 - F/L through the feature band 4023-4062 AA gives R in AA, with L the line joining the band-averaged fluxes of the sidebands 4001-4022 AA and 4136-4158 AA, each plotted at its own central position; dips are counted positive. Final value 1.4 AA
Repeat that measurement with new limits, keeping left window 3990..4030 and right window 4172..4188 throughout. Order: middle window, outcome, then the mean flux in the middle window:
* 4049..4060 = -0.25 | 18.3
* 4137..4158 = 1.35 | 16.6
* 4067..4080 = 0.03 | 17.8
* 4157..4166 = -0.07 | 17.8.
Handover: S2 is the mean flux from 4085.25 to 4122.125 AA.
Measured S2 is 18.3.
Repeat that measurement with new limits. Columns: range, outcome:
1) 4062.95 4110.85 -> 17.8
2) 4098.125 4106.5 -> 16.3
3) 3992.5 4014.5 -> 16.7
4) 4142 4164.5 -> 16.8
